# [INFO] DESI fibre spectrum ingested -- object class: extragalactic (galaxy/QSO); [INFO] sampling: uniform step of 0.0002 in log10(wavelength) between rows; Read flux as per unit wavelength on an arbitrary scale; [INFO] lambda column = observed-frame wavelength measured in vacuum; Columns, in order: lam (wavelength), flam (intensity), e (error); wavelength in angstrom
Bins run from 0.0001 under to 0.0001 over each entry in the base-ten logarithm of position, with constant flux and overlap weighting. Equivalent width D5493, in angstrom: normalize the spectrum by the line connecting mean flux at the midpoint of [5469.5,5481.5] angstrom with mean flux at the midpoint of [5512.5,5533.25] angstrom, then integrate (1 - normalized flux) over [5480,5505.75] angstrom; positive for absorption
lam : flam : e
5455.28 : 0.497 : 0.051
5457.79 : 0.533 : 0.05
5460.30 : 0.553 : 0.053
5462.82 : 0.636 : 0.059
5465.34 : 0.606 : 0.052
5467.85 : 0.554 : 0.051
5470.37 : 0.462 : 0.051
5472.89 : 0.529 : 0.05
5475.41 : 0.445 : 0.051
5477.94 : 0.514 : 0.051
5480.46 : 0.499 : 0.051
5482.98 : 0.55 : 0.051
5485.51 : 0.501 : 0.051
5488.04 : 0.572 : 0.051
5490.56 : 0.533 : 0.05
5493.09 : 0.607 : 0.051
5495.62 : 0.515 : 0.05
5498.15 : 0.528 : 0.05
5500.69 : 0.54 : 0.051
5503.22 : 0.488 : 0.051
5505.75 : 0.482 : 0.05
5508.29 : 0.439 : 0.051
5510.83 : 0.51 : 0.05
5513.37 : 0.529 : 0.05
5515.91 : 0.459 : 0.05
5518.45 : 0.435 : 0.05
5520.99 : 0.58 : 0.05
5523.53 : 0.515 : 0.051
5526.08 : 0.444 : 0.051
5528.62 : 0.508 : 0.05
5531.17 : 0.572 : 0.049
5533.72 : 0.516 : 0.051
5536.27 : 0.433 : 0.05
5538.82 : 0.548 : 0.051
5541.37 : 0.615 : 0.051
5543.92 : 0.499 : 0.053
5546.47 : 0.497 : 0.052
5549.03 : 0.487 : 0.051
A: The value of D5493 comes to -1.9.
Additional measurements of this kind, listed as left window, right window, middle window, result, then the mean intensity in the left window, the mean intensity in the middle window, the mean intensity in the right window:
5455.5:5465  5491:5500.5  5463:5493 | 1.4 angstrom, 0.569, 0.531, 0.547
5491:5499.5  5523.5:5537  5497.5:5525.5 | 1.4 angstrom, 0.548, 0.498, 0.499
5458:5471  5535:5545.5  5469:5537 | 4.4 angstrom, 0.565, 0.508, 0.523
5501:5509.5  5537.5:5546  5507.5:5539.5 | 0.9 angstrom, 0.478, 0.499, 0.548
